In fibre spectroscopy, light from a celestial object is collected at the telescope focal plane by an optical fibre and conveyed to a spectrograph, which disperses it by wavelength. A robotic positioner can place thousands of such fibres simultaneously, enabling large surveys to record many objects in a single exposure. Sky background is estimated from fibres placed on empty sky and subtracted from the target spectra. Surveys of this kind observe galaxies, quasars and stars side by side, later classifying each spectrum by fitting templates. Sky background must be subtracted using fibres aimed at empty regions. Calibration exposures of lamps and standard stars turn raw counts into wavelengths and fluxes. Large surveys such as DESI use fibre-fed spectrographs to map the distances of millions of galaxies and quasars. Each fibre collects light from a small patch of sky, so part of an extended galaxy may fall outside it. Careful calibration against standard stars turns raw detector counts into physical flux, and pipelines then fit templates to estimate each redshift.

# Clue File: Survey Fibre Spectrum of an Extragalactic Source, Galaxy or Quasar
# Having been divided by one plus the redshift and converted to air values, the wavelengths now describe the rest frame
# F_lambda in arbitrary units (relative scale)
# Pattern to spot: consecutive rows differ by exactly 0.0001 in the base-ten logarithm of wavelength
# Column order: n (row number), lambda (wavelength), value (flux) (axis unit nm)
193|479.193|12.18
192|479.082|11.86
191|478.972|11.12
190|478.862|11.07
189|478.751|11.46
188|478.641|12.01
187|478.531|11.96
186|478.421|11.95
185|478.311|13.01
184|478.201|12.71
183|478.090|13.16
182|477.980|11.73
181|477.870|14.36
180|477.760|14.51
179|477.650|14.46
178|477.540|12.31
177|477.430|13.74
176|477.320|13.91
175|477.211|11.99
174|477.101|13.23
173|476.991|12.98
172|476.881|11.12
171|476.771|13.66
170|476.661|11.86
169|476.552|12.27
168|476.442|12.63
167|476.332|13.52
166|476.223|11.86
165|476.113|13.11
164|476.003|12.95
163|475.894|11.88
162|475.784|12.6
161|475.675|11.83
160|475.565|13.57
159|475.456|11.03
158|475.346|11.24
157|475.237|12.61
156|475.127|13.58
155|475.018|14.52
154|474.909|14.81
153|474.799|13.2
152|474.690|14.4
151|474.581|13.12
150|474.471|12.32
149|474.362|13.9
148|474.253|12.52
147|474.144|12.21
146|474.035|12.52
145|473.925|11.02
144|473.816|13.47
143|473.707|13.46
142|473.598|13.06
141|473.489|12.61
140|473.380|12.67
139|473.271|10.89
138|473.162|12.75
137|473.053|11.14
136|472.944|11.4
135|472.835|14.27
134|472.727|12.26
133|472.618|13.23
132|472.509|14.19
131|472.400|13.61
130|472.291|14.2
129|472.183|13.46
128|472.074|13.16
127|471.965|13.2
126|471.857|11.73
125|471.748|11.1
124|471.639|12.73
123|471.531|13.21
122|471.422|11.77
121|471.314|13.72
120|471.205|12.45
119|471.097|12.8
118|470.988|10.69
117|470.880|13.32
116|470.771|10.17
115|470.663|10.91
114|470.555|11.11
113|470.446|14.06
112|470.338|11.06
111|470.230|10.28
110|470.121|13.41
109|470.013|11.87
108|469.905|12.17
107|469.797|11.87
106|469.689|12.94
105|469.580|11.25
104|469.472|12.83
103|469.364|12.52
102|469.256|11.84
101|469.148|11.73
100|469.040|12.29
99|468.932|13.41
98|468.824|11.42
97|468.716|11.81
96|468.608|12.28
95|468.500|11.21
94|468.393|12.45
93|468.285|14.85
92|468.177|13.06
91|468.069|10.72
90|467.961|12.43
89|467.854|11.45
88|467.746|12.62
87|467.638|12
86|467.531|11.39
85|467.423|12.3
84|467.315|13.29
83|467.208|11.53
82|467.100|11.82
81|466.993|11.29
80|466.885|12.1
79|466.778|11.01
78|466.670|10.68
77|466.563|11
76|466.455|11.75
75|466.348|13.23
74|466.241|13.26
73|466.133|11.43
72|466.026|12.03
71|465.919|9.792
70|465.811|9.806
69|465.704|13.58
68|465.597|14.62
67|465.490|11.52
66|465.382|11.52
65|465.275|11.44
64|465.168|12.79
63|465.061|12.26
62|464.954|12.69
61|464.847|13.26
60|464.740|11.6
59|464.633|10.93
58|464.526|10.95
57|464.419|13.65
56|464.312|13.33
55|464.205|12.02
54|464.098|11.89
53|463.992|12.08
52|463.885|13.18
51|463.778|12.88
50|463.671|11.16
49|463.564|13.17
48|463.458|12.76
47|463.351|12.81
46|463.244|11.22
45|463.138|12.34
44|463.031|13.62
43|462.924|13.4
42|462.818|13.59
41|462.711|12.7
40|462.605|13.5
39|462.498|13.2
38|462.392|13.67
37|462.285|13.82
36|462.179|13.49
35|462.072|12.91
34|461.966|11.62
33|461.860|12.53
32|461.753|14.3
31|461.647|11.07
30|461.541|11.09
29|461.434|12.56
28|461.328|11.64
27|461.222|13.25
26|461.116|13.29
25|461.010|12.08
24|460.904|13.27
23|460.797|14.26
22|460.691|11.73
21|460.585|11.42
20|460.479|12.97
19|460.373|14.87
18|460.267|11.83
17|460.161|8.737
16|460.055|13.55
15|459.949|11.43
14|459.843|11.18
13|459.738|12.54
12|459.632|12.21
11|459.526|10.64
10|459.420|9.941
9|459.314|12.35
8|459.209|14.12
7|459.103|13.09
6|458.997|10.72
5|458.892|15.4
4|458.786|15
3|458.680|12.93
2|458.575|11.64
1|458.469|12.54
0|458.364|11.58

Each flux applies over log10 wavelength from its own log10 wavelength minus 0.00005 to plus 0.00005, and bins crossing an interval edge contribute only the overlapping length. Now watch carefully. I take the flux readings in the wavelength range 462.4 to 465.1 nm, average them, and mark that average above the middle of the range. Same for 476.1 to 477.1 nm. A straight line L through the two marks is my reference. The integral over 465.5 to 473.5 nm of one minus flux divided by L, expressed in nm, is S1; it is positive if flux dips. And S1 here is 0.23 nm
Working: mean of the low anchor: 12.6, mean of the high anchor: 12.6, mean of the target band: 12.2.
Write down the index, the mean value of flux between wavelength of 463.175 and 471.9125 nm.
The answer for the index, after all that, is 12.1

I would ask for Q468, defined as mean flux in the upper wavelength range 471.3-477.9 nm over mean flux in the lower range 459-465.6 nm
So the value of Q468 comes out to 1.03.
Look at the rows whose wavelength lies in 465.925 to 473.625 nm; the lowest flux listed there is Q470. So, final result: 10.17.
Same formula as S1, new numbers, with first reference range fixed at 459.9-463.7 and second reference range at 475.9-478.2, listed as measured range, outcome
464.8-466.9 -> 0.12 nm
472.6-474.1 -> 0.05 nm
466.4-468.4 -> 0.12 nm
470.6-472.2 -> 0.07 nm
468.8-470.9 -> 0.13 nm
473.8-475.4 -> -0.02 nm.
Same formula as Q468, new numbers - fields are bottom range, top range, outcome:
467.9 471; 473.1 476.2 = 1.06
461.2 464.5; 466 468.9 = 0.95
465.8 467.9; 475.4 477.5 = 1.08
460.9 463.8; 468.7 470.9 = 0.94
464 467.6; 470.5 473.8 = 1.04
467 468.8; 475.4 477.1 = 1.03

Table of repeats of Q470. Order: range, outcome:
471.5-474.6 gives 10.89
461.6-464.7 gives 10.93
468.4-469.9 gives 11.21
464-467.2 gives 9.792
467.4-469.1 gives 10.72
